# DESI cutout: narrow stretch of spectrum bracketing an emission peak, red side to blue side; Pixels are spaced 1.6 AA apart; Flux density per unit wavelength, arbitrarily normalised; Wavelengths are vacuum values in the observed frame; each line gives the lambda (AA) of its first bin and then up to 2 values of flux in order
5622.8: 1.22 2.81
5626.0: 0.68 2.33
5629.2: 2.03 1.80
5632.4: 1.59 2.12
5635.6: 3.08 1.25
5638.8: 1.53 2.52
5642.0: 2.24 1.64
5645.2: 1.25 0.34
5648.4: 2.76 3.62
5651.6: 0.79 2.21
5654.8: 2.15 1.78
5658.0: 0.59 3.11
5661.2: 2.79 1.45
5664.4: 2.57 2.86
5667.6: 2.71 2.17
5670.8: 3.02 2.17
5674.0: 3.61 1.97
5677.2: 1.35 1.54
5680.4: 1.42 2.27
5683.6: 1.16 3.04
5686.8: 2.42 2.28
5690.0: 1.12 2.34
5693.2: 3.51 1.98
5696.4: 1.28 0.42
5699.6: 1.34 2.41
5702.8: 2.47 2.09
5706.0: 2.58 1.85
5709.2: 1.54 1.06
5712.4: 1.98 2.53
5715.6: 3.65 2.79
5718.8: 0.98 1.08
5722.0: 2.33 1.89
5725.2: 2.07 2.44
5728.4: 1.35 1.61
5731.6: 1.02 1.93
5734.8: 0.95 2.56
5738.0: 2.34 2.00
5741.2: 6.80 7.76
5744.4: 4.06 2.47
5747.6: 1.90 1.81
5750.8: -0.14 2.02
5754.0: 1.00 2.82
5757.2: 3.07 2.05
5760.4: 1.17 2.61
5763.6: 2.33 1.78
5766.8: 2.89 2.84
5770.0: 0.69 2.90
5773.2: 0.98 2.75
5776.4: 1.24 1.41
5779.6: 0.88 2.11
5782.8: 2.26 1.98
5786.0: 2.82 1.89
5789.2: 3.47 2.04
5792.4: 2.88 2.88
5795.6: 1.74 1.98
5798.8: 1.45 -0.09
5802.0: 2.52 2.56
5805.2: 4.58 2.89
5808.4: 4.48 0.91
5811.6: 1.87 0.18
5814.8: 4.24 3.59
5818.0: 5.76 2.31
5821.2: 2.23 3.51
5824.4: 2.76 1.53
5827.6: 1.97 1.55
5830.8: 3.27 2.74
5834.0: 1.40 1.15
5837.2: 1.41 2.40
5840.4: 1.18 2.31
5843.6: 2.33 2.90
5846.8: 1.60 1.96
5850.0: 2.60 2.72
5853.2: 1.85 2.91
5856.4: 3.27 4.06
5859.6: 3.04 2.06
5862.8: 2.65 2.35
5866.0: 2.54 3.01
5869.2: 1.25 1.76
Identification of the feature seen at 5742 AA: H-beta 4861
